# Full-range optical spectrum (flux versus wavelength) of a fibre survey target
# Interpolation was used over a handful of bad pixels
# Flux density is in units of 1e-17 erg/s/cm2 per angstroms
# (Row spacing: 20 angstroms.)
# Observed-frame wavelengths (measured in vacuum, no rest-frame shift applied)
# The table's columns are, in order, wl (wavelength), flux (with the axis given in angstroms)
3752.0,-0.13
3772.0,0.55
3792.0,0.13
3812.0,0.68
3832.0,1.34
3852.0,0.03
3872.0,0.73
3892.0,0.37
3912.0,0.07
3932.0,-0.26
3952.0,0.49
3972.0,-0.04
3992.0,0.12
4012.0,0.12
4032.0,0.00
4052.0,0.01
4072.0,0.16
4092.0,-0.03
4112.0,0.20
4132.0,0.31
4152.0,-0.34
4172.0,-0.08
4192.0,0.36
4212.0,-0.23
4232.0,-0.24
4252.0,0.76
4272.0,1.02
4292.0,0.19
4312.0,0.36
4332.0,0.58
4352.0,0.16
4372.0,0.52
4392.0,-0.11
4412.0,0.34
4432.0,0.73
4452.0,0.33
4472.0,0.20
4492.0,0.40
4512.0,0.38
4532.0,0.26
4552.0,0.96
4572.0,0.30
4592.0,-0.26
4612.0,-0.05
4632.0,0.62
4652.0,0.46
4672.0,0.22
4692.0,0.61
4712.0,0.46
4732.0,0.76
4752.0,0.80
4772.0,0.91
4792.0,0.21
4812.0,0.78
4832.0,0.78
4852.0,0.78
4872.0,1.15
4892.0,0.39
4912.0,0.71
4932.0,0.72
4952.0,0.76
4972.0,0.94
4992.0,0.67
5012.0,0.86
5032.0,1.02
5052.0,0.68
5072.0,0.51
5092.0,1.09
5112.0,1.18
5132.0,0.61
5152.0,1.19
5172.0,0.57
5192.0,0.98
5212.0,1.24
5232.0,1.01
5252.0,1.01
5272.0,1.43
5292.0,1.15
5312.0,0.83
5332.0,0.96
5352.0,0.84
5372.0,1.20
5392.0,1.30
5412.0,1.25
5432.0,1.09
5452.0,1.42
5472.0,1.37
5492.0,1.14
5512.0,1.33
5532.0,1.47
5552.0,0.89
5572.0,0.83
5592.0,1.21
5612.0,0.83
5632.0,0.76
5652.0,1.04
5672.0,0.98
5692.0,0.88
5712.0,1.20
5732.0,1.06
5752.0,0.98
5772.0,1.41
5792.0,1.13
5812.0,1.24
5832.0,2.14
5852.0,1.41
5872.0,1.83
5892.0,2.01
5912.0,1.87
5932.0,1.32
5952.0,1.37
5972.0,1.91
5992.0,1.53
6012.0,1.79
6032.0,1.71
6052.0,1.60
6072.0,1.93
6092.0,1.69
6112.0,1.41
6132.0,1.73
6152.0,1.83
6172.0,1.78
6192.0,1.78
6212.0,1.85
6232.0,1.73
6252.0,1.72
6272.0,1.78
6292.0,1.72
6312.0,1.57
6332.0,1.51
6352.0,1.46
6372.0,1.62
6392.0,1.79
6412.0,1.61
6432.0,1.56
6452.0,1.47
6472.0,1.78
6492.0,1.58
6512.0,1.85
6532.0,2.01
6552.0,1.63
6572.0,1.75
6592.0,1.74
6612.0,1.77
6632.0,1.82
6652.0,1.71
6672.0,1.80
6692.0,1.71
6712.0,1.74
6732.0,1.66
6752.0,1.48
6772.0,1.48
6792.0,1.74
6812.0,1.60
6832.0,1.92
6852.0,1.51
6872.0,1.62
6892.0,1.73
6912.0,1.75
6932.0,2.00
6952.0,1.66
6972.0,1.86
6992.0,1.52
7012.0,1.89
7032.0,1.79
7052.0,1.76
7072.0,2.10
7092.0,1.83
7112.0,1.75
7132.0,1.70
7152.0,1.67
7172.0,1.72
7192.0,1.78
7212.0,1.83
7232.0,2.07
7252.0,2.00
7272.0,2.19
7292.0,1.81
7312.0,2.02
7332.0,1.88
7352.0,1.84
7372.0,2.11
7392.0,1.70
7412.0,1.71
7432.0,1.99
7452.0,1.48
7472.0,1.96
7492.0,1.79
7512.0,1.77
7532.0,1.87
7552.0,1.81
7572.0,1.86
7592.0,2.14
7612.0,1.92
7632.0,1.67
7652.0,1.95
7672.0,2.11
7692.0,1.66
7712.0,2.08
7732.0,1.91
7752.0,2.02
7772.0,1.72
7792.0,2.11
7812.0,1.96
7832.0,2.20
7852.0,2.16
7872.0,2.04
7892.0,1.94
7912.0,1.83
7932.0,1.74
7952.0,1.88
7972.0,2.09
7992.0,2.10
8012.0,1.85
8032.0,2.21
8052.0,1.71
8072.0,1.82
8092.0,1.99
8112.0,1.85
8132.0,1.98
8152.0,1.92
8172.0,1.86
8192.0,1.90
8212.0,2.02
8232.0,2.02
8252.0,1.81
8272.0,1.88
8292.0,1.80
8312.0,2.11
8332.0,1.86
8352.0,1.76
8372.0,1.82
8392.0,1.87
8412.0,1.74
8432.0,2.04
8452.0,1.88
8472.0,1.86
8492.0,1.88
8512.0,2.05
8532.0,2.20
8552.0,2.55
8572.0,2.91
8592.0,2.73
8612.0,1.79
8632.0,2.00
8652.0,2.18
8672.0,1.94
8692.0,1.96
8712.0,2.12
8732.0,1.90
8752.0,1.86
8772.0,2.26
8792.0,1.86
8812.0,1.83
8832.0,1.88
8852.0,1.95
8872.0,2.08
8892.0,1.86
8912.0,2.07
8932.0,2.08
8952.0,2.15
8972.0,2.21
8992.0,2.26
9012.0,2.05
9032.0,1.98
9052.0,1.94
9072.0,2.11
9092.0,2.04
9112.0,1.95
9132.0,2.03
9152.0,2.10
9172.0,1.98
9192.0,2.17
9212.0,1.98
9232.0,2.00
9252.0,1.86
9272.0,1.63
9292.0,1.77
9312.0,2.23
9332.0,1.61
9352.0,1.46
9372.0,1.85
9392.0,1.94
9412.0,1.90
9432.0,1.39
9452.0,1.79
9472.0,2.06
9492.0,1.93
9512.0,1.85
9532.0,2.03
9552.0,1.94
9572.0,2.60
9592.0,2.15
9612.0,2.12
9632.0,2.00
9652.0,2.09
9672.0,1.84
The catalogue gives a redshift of 0.30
